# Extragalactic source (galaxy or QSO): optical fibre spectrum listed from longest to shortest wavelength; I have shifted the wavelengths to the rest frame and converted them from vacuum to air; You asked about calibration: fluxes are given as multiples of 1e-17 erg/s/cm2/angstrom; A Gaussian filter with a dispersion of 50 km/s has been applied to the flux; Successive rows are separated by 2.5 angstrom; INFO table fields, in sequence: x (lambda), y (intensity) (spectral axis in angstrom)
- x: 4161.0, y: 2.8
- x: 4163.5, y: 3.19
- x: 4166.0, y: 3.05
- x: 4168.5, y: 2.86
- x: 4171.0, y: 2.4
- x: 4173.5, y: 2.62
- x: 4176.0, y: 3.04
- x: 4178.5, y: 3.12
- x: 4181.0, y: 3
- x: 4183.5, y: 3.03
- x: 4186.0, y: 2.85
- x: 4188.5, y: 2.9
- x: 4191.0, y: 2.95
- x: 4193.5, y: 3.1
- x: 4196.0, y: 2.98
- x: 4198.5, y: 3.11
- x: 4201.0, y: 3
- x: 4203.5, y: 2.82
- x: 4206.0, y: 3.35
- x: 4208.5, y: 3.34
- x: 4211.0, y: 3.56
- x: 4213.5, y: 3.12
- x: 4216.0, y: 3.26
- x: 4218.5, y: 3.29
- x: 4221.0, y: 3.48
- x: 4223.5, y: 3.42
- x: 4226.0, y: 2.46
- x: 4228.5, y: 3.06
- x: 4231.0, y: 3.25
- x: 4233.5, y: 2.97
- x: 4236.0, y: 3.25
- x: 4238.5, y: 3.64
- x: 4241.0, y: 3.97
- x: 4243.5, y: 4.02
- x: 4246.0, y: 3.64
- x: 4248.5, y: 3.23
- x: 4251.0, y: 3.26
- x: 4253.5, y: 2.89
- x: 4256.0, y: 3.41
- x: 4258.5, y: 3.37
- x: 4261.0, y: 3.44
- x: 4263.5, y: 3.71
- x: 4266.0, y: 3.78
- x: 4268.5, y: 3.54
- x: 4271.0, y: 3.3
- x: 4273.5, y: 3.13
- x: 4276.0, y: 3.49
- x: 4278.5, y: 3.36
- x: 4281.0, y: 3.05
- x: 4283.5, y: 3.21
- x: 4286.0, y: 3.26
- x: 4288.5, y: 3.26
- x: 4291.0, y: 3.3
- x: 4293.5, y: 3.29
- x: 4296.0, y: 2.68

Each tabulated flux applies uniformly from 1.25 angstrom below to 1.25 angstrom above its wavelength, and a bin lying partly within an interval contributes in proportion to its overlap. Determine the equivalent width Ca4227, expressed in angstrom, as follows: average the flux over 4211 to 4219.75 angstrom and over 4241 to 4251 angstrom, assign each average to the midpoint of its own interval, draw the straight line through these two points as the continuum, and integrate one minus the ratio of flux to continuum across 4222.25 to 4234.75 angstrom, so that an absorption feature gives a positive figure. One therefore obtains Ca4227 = 1.4 angstrom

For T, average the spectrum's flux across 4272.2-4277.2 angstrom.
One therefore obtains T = 3.31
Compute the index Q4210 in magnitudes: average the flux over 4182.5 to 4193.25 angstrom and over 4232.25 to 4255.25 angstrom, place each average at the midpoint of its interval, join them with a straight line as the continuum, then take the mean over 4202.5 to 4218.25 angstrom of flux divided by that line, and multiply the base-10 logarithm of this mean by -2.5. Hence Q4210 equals -0.04 mag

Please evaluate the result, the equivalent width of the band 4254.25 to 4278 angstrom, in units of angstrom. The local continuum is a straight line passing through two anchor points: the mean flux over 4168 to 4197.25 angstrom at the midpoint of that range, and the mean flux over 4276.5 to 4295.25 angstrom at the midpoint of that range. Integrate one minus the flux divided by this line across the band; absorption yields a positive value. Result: -2.0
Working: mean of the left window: 2.91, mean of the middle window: 3.45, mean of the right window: 3.24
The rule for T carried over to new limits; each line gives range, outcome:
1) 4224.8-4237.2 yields 3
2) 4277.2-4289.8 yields 3.23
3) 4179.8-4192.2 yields 2.95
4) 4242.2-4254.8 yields 3.41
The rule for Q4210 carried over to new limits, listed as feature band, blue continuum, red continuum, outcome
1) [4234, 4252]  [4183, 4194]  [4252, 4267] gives -0.08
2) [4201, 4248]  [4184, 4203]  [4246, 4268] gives -0.04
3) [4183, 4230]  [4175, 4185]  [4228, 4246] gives 0.05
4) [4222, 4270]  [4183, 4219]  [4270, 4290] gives -0.06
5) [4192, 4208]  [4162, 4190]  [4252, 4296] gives -0.02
